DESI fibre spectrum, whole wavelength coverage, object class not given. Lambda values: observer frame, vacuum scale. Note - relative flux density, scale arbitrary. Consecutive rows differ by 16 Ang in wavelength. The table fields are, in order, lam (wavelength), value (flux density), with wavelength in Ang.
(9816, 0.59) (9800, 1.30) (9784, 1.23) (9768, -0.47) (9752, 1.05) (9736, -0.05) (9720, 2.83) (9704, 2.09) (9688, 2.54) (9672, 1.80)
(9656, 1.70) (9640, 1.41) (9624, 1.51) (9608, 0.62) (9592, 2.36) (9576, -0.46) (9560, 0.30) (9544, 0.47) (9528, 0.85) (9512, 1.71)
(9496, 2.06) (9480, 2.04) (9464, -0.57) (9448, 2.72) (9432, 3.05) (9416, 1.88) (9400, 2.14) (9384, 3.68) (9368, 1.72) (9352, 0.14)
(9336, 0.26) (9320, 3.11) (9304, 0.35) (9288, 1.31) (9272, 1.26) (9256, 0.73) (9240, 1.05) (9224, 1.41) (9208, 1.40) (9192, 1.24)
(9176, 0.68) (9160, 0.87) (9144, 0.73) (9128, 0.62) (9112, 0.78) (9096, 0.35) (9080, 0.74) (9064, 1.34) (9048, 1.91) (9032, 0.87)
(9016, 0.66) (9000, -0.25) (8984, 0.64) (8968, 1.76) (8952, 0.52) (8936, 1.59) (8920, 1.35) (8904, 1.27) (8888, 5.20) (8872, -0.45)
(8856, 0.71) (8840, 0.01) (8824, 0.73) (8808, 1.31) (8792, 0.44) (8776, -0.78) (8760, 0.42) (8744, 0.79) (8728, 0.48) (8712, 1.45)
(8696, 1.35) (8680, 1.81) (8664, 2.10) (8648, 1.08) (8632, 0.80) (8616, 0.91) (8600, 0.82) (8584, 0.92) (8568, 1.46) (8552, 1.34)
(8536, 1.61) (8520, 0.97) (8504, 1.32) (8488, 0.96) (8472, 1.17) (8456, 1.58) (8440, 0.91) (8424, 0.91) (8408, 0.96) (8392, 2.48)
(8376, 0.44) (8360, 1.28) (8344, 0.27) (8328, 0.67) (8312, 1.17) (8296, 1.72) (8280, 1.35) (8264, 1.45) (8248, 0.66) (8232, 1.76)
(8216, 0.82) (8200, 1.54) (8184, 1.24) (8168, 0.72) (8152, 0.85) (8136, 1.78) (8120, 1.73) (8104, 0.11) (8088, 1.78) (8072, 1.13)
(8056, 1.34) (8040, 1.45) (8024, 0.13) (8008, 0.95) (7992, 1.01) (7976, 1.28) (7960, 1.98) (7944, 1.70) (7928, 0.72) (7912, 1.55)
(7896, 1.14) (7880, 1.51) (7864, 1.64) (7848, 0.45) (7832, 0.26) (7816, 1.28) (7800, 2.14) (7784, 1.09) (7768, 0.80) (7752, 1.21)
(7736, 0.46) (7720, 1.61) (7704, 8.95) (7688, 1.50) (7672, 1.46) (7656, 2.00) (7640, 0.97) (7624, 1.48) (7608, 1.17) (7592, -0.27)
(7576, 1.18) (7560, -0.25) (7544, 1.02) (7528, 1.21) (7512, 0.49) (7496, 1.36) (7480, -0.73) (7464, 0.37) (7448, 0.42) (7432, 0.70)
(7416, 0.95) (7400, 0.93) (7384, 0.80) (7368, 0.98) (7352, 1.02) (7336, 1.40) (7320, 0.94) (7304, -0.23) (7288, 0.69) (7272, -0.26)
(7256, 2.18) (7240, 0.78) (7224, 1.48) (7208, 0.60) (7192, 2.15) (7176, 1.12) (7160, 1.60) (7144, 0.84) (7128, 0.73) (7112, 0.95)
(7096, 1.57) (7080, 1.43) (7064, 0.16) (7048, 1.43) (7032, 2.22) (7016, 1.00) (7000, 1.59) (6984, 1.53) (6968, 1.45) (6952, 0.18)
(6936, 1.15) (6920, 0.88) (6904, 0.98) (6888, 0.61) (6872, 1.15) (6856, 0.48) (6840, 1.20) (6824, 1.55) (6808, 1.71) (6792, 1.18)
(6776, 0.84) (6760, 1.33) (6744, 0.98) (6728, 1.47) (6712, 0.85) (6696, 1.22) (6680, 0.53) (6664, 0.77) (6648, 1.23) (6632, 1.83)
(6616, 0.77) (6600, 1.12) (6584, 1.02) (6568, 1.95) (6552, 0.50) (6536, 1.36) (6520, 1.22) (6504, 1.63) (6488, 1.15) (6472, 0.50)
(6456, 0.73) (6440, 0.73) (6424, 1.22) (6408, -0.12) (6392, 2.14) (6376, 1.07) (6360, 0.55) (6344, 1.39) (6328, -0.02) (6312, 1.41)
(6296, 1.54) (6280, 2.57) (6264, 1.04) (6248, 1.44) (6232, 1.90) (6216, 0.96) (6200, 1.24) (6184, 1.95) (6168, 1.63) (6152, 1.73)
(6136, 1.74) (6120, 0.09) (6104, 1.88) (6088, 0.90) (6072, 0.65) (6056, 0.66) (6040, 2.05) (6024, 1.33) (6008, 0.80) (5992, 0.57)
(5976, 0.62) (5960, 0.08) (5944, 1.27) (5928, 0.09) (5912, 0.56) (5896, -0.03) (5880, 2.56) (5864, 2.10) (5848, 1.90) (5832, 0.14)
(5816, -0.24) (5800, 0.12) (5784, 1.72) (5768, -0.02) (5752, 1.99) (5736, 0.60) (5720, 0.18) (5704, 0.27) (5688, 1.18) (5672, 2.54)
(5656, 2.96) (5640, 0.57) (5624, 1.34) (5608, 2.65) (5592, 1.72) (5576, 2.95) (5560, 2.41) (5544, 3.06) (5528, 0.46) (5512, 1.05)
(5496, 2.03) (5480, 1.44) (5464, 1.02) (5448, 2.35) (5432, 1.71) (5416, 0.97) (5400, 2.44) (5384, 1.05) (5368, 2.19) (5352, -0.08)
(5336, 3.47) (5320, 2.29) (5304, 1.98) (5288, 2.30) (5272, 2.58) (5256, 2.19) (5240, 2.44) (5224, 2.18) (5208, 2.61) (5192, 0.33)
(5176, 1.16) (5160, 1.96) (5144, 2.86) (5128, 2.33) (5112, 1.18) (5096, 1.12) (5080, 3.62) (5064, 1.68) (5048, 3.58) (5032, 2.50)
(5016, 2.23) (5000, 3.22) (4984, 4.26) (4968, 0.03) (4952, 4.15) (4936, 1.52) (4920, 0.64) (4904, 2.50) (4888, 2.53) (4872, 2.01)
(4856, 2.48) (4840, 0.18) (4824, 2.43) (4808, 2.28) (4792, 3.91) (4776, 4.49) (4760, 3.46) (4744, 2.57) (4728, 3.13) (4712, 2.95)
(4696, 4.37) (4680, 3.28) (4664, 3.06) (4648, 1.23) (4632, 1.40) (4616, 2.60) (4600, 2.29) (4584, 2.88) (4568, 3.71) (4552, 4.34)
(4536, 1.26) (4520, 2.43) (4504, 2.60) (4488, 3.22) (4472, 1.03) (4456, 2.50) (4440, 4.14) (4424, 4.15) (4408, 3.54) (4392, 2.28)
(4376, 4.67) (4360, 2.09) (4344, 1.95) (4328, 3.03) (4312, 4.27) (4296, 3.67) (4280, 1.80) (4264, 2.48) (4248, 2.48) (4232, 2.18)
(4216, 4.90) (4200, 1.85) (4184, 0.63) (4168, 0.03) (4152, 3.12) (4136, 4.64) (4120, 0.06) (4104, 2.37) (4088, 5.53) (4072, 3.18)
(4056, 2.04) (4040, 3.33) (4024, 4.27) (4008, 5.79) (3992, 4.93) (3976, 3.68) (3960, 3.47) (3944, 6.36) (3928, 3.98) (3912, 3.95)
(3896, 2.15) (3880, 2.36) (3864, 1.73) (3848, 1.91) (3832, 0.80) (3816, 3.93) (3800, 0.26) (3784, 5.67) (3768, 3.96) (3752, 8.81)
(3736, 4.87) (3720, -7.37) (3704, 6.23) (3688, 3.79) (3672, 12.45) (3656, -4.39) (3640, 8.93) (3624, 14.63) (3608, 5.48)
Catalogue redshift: 1.066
